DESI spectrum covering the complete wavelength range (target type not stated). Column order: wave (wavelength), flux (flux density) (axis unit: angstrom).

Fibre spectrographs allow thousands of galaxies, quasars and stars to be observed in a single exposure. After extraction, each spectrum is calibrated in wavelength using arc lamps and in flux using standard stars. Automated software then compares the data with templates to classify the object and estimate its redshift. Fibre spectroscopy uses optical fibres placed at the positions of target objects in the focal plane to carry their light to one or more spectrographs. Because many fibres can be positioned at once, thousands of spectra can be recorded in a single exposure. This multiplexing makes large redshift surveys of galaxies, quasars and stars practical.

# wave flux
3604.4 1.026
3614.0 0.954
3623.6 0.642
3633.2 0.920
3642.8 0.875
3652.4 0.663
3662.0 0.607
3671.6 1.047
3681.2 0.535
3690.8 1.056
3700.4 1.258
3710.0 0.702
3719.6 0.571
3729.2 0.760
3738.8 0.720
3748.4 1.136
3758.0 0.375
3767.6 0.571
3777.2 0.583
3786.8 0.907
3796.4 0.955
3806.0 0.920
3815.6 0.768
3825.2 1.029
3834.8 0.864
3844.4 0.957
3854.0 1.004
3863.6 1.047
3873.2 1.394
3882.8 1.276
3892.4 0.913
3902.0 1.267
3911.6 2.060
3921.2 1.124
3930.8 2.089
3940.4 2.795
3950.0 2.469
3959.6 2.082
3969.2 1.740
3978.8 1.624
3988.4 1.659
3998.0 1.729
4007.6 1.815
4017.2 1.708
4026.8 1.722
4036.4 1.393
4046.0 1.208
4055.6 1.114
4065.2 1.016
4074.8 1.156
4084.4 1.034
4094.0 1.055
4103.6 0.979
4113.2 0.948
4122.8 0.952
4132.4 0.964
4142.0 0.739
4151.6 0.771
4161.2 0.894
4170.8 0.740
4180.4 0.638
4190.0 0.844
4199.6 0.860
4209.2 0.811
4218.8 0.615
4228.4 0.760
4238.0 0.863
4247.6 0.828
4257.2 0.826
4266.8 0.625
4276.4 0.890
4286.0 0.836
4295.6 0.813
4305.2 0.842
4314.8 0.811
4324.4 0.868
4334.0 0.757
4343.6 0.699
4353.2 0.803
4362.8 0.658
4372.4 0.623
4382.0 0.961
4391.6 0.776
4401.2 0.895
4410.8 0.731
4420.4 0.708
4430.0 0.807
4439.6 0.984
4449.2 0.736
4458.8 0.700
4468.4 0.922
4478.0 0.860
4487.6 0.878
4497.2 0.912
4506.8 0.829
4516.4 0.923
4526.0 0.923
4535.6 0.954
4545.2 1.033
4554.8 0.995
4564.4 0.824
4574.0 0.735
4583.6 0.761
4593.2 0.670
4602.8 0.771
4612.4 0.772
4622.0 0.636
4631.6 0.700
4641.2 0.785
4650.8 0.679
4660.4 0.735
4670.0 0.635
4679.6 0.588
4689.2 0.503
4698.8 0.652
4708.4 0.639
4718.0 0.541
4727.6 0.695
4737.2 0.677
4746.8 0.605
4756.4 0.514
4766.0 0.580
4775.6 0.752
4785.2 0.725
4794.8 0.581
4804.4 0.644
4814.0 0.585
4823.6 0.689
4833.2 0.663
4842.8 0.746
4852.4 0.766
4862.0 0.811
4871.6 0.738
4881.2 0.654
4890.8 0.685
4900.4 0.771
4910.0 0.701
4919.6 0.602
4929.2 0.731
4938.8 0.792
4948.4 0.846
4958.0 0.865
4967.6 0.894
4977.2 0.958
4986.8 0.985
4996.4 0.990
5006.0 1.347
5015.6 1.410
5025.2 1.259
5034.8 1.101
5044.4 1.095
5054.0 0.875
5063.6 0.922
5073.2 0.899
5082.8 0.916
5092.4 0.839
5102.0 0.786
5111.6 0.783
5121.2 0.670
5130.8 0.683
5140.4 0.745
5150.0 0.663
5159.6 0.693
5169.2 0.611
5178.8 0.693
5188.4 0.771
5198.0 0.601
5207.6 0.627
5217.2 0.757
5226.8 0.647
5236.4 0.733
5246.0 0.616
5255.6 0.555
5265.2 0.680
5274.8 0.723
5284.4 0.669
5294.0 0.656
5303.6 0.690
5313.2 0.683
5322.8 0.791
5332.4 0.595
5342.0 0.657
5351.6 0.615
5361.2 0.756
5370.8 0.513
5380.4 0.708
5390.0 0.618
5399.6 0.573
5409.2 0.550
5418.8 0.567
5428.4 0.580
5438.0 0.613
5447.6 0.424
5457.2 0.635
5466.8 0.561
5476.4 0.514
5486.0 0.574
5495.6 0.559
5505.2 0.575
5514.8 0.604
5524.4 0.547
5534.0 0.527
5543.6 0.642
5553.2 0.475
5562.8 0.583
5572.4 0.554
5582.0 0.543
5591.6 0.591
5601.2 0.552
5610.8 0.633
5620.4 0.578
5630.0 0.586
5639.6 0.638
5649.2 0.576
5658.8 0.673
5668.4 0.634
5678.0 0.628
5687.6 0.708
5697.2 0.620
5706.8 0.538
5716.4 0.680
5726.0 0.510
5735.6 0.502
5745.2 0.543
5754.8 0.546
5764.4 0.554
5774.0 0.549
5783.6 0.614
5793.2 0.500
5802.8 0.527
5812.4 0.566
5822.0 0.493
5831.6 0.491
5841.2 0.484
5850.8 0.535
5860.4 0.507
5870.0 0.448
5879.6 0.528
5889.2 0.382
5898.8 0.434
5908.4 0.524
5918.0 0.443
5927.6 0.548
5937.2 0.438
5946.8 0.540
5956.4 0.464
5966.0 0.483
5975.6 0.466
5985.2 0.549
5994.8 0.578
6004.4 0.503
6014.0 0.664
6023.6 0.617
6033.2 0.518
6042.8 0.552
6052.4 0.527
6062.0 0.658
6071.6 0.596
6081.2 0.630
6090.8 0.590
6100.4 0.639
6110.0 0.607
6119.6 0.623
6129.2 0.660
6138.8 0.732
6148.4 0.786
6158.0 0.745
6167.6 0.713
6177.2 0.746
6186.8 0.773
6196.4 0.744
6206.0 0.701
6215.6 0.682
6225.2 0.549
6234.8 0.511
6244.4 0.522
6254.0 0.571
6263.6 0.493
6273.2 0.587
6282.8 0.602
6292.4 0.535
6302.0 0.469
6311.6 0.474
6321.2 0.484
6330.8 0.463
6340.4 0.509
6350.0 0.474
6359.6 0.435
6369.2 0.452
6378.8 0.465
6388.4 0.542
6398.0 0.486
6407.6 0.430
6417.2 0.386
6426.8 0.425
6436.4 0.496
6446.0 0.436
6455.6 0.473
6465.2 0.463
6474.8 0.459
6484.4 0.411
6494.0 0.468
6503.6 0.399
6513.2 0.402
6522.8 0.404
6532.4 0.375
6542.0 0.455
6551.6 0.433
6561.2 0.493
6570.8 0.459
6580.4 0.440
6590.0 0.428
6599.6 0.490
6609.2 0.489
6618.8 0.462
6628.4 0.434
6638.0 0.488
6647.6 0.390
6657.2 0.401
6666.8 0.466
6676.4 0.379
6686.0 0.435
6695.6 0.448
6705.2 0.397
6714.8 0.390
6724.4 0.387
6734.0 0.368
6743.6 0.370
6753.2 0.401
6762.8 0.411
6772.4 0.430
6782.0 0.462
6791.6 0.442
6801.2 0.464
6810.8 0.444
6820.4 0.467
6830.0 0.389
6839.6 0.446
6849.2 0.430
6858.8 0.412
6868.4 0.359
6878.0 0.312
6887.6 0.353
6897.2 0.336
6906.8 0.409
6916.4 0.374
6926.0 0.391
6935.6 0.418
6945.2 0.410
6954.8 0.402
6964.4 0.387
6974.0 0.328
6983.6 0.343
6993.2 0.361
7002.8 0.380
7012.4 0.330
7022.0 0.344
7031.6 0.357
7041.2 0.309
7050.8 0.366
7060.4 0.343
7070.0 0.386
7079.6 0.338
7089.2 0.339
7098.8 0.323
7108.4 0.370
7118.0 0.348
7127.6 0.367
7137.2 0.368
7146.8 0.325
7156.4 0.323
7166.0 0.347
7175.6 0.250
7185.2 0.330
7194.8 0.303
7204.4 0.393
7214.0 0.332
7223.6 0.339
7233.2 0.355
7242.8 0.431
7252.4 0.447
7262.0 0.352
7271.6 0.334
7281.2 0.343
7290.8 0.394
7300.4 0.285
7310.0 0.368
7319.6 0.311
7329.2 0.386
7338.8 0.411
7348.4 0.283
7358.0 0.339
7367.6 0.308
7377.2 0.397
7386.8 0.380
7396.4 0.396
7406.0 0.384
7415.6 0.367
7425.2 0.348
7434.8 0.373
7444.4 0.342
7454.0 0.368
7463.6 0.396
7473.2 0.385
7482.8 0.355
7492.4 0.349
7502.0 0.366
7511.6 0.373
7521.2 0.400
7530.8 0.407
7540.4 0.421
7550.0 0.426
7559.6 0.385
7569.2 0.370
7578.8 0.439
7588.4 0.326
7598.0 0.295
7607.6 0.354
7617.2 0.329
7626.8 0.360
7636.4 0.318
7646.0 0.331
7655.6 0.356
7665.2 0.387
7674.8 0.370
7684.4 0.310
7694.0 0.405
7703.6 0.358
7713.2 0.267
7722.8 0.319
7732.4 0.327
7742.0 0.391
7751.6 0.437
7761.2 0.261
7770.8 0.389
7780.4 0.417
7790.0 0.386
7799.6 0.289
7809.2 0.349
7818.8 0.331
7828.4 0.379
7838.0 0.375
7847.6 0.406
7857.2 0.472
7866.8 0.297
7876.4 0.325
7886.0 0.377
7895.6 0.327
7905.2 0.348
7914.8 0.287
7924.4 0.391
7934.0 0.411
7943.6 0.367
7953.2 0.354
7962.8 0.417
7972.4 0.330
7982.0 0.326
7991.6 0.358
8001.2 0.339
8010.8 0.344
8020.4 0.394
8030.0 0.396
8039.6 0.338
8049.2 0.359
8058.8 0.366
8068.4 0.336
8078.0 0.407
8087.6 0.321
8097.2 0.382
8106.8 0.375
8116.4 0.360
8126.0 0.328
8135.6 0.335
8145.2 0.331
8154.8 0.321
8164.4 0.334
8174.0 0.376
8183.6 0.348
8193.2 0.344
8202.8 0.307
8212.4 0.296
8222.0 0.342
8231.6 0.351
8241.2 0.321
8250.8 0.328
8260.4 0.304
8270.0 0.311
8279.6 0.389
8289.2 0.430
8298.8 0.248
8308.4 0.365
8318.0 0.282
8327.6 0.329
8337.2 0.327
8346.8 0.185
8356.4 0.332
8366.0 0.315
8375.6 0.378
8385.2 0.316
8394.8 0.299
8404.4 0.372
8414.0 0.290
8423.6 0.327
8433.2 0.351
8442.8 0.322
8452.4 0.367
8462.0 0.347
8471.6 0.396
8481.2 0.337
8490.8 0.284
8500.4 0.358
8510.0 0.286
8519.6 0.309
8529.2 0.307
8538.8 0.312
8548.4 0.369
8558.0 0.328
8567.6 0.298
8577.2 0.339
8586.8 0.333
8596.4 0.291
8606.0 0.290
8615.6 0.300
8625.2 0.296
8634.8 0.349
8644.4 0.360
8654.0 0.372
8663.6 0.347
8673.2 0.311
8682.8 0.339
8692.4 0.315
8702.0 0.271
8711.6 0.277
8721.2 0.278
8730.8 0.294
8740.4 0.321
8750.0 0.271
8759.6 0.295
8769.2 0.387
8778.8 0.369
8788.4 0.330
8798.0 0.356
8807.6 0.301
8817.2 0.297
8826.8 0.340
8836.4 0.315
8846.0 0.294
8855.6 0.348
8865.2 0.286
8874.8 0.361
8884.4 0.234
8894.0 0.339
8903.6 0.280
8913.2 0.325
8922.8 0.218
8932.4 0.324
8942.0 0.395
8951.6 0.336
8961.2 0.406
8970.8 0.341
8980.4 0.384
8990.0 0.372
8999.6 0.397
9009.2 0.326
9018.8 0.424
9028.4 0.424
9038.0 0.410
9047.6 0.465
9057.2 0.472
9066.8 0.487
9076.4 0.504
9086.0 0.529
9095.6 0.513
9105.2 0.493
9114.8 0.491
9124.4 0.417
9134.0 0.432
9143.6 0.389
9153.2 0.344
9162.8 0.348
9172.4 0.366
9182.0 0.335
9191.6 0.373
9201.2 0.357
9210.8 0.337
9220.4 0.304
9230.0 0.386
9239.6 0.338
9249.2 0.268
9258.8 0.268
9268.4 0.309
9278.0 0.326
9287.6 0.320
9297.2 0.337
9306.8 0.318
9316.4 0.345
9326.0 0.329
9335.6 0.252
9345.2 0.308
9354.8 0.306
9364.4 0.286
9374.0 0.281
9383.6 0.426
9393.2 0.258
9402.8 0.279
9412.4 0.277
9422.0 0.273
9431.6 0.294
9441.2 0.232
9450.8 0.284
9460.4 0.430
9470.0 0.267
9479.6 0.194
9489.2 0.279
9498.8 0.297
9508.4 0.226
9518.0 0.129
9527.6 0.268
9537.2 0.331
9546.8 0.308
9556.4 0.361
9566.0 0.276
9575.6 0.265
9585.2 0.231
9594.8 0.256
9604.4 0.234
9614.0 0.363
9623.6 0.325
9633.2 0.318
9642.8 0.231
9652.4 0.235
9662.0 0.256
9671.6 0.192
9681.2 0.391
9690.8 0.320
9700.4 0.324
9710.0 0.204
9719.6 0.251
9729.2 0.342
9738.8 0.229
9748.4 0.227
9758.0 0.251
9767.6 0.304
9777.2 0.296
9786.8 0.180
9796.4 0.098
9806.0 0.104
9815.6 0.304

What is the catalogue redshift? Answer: 2.24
